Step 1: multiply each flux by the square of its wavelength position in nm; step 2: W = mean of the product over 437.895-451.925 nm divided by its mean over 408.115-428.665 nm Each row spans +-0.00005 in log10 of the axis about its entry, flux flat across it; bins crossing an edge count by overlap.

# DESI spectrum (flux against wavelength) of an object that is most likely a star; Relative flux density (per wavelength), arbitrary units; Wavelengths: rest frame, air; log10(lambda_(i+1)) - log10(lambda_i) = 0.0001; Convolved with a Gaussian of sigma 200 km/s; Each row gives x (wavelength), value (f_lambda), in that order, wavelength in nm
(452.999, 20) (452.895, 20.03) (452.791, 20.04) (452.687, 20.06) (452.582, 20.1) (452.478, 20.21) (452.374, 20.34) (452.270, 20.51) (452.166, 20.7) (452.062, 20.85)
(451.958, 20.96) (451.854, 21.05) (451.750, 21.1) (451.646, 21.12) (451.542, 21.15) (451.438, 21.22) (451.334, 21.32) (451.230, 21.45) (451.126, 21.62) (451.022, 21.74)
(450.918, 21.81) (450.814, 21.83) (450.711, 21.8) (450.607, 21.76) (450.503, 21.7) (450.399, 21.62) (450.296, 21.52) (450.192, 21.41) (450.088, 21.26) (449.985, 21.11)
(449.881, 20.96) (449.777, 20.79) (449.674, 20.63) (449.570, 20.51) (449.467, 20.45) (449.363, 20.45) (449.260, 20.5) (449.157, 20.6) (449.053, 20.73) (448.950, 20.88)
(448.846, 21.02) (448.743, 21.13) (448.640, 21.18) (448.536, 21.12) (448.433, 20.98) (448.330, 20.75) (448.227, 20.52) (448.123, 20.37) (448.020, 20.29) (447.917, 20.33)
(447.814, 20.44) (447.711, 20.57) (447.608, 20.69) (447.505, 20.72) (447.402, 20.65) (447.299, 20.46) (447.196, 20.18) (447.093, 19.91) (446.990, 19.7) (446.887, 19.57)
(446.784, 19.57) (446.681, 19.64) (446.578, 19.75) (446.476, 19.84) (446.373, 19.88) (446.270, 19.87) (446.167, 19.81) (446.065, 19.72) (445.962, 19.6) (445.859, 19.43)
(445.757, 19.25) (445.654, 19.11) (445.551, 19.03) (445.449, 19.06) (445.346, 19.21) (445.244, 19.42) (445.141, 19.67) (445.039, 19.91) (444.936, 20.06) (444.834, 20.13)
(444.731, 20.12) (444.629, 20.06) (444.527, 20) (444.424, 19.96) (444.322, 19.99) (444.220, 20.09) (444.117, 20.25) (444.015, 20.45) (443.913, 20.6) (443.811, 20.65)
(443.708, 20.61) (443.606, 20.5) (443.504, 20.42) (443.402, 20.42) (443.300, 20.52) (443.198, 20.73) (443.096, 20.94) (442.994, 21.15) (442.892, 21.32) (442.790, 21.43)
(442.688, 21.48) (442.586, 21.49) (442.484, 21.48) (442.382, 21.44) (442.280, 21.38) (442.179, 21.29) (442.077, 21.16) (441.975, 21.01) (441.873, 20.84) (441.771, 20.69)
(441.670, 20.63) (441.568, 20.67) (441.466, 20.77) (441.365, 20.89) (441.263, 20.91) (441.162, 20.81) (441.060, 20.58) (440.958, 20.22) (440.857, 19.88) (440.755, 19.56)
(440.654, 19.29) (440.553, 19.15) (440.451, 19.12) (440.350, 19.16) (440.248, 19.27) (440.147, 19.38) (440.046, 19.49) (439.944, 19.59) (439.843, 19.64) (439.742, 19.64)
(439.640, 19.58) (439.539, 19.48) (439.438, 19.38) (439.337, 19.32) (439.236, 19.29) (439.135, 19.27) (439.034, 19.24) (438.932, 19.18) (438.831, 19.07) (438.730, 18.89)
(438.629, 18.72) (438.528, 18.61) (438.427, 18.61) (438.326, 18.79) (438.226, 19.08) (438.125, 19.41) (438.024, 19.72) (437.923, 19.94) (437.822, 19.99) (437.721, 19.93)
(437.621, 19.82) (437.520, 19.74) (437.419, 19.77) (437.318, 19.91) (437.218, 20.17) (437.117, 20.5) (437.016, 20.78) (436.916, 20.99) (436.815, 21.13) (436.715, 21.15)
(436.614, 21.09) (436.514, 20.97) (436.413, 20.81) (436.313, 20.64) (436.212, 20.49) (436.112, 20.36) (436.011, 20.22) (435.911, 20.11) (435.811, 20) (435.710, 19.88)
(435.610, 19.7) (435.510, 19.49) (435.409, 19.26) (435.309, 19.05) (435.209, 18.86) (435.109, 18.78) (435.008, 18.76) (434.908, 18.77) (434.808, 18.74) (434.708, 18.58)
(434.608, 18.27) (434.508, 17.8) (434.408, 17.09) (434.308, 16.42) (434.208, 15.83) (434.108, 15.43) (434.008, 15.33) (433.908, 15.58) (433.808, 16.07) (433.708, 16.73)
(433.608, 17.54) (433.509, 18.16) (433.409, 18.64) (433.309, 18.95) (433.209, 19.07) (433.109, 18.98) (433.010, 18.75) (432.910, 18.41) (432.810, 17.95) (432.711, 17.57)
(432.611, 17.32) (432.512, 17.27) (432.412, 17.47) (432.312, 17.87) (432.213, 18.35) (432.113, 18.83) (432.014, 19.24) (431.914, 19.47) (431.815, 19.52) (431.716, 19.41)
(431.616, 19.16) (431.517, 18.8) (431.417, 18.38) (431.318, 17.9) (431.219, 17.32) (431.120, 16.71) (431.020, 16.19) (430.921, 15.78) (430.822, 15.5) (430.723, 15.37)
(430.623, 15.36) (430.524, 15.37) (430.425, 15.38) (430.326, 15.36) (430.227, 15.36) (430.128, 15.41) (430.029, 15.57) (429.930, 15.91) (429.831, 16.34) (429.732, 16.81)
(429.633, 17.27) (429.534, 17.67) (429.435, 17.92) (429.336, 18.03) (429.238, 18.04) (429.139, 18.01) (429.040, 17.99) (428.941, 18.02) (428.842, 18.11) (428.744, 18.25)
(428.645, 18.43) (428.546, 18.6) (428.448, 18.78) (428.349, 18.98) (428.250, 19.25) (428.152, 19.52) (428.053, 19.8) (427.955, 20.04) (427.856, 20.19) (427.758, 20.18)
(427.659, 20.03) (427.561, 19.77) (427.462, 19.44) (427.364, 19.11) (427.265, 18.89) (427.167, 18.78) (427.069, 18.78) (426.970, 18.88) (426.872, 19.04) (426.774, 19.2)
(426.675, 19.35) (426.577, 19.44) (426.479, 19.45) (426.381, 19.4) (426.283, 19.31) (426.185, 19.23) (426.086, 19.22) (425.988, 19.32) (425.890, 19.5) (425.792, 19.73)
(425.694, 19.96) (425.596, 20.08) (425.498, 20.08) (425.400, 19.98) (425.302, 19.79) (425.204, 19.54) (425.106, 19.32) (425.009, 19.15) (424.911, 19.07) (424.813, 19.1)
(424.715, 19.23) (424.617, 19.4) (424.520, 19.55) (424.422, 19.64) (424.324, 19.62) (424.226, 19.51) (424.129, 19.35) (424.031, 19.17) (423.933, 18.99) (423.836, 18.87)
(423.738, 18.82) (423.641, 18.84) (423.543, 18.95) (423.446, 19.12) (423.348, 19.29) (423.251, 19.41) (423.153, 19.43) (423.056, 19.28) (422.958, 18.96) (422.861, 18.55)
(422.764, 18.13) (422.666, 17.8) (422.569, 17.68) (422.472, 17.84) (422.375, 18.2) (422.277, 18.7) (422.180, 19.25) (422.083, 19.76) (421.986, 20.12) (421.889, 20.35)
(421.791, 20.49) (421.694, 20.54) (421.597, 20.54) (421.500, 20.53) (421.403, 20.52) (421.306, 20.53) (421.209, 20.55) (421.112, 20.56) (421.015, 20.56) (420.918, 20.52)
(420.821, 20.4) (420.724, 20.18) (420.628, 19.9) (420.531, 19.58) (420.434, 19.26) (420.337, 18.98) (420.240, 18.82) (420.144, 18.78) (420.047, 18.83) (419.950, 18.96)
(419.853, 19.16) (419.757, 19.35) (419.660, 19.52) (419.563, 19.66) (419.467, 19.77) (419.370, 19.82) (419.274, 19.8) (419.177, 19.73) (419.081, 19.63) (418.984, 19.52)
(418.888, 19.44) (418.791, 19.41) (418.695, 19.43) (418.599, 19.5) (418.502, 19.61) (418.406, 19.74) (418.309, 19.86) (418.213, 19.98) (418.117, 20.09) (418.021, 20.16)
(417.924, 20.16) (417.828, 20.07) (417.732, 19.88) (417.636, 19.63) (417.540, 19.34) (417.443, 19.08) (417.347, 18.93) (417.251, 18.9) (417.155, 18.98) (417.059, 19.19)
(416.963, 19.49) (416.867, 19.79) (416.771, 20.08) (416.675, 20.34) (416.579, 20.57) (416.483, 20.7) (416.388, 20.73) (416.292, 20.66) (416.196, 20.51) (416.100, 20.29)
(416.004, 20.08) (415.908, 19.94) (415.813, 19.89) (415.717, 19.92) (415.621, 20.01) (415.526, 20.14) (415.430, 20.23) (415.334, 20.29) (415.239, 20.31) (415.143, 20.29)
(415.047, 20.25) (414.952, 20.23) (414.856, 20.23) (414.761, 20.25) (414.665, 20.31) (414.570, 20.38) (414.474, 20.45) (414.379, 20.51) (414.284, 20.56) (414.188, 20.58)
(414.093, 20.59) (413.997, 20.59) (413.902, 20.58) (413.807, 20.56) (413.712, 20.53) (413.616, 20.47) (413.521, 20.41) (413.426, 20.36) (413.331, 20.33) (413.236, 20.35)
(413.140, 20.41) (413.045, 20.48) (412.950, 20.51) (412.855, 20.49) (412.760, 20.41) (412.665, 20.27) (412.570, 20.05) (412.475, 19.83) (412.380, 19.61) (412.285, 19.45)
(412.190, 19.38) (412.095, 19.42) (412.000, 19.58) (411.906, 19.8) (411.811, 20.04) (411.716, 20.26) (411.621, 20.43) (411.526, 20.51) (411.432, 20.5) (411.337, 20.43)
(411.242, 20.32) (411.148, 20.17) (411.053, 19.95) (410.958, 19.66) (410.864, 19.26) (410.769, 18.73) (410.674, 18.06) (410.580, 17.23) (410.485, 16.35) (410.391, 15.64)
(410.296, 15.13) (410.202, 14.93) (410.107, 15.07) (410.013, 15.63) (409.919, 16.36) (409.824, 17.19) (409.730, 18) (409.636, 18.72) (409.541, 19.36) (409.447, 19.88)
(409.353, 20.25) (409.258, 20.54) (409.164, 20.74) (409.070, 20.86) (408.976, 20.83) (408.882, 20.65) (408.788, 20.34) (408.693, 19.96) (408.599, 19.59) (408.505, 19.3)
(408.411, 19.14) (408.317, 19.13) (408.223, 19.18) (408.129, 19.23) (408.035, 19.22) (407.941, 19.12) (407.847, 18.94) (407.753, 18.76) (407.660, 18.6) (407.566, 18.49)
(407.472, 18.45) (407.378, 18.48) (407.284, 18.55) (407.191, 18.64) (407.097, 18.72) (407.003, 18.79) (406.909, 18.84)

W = 1.18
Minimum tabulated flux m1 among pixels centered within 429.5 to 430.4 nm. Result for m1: 15.36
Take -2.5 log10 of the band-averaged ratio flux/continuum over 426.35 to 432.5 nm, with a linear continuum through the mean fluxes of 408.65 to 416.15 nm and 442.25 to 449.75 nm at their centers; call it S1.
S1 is 0.11 mag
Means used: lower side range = 19.6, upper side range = 20.3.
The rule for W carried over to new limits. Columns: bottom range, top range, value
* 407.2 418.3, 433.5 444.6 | 1.14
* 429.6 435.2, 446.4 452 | 1.29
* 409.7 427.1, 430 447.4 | 1.08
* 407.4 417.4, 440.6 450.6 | 1.22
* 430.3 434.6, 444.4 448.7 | 1.23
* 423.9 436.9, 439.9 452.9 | 1.19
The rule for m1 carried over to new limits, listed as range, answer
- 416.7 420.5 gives 18.78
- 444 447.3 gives 19.03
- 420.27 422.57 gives 17.68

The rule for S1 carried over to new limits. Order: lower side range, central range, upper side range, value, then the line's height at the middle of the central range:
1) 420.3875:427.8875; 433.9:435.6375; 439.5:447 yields 0.11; 19.8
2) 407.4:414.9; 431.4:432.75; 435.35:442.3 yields 0.08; 19.8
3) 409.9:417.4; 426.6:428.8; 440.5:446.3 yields 0.04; 20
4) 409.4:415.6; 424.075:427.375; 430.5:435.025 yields -0.06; 18.3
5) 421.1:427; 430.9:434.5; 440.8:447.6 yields 0.12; 19.8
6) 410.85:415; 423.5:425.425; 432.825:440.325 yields 0.02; 19.7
